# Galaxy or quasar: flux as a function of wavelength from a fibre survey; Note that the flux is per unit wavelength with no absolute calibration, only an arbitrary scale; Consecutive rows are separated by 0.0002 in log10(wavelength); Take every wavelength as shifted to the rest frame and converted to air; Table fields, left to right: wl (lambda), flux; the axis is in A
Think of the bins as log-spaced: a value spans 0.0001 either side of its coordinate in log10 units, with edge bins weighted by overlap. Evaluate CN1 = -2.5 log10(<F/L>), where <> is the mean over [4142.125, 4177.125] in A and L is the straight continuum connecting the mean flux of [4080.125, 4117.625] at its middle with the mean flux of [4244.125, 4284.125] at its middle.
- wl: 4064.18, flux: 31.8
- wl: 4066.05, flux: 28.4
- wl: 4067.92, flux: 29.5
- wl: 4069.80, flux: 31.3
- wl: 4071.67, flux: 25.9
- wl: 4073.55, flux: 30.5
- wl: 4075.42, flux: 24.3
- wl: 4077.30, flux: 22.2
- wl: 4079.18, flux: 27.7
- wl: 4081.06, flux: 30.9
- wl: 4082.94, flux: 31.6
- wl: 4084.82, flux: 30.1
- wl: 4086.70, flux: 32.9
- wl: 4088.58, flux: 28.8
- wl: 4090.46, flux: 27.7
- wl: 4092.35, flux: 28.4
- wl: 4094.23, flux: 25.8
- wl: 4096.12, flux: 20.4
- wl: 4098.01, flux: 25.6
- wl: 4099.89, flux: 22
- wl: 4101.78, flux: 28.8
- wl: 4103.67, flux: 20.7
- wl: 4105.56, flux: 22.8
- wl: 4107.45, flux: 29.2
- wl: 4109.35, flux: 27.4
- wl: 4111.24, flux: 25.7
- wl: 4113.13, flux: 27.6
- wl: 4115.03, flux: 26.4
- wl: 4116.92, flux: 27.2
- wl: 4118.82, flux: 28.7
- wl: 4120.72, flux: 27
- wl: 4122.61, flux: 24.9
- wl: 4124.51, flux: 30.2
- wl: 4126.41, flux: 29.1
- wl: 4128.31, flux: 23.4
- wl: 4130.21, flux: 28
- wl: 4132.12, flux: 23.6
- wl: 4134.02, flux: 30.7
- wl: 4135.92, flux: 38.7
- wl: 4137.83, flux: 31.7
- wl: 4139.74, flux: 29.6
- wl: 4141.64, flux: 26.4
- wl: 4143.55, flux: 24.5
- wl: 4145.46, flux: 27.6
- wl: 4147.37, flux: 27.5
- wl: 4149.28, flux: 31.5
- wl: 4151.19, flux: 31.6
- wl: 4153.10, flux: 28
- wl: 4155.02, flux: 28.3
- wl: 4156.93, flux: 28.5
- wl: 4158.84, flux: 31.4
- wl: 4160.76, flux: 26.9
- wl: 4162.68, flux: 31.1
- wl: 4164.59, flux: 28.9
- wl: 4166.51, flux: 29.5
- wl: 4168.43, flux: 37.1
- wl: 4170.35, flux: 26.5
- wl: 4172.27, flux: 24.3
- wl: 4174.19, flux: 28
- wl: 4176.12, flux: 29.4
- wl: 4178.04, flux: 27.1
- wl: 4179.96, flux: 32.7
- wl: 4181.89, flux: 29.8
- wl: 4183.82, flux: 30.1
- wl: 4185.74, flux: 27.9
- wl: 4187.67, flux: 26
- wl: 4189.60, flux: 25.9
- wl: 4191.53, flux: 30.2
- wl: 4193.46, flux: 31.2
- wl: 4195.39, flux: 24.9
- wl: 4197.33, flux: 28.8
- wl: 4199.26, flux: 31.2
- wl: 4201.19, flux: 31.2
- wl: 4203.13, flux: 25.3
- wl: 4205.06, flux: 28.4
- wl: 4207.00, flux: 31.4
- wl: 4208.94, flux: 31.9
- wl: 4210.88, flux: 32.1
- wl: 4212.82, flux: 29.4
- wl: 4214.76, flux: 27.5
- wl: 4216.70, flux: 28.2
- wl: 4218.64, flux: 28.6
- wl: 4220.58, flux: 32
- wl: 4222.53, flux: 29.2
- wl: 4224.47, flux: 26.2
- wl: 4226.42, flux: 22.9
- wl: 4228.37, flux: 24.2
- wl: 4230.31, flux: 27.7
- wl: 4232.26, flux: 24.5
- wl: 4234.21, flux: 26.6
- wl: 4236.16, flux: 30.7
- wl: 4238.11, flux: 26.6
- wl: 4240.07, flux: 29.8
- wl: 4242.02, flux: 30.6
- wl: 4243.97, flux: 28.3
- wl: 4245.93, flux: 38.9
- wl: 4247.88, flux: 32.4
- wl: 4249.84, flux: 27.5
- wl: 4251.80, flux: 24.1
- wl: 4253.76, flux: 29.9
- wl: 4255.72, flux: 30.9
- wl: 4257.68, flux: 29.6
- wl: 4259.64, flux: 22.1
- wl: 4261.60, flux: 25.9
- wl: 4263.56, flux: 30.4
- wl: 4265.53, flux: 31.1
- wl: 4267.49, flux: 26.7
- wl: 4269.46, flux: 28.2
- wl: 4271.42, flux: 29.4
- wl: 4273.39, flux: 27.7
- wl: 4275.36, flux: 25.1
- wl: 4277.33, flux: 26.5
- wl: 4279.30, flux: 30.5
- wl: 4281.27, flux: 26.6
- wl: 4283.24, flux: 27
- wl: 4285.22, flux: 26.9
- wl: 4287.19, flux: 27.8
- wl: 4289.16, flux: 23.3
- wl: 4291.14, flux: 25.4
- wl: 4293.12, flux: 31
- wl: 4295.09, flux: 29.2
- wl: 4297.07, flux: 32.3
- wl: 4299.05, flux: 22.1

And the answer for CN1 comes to -0.05 mag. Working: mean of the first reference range 27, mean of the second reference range 28.5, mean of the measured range 28.9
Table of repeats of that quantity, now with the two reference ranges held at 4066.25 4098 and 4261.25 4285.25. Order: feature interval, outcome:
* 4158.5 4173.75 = -0.05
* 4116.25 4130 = 0.03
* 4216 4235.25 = 0.04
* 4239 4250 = -0.13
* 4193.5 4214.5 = -0.06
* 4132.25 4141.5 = -0.12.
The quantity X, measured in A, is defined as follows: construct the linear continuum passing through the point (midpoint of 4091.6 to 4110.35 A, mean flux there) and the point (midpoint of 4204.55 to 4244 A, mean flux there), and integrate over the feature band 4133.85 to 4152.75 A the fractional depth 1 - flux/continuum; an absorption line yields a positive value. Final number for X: -2.6 A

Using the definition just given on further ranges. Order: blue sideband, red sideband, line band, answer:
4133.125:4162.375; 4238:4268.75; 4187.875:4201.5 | 0.3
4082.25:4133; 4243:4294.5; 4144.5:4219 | -4.6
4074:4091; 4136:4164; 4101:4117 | 1.5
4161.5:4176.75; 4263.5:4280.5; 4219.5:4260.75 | 0.4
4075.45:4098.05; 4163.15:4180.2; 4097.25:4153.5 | 1.6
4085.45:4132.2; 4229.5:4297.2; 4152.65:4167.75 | -1.2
